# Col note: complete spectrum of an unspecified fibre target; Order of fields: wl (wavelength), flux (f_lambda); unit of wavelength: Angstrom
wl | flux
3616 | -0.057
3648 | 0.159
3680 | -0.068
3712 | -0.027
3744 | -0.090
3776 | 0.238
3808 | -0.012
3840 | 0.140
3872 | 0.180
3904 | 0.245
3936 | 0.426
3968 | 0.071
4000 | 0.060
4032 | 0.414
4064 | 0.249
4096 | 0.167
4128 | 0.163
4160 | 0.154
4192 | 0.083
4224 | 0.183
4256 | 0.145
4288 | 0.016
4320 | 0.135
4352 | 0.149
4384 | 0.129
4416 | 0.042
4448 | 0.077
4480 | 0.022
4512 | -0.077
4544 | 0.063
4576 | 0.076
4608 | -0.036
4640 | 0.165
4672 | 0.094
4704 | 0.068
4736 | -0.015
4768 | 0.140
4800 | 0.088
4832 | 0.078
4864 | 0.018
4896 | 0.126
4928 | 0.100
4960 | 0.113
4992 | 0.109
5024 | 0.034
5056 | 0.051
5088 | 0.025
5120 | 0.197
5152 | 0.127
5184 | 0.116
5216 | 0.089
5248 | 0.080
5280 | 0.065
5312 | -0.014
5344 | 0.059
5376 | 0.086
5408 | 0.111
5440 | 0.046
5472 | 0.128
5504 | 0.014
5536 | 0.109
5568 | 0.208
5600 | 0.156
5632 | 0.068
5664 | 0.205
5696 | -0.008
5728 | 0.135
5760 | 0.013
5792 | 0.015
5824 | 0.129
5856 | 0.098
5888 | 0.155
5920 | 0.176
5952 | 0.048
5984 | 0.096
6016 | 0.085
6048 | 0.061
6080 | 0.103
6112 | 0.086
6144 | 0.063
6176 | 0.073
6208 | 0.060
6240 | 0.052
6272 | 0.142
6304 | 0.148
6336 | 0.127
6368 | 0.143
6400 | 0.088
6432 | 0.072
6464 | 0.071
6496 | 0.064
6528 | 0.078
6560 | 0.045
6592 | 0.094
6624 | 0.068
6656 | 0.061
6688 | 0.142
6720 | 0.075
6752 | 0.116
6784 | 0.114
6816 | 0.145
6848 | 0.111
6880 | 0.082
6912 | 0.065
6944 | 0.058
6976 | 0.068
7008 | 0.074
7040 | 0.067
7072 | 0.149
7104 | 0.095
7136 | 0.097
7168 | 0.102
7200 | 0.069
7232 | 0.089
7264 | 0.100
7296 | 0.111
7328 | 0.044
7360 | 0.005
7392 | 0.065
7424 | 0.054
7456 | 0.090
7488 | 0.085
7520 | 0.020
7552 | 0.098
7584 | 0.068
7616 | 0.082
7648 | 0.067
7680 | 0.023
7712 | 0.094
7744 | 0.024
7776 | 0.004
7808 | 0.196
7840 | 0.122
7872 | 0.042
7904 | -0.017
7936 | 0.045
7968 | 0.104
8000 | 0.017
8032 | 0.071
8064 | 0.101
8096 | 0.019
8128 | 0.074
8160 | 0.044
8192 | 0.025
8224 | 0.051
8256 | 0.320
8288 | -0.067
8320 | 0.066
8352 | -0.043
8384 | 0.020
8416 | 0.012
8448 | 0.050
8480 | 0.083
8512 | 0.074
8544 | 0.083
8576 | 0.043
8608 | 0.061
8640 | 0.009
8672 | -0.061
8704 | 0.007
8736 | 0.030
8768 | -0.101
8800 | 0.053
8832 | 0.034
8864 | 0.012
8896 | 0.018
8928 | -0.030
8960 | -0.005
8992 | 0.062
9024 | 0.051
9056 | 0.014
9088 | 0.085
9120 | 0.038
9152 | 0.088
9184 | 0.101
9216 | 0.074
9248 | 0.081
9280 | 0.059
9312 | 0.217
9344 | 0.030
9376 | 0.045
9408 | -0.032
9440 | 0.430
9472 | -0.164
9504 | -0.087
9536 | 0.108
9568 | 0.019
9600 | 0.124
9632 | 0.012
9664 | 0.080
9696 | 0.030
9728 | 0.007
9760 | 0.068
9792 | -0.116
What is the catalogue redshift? 1.212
